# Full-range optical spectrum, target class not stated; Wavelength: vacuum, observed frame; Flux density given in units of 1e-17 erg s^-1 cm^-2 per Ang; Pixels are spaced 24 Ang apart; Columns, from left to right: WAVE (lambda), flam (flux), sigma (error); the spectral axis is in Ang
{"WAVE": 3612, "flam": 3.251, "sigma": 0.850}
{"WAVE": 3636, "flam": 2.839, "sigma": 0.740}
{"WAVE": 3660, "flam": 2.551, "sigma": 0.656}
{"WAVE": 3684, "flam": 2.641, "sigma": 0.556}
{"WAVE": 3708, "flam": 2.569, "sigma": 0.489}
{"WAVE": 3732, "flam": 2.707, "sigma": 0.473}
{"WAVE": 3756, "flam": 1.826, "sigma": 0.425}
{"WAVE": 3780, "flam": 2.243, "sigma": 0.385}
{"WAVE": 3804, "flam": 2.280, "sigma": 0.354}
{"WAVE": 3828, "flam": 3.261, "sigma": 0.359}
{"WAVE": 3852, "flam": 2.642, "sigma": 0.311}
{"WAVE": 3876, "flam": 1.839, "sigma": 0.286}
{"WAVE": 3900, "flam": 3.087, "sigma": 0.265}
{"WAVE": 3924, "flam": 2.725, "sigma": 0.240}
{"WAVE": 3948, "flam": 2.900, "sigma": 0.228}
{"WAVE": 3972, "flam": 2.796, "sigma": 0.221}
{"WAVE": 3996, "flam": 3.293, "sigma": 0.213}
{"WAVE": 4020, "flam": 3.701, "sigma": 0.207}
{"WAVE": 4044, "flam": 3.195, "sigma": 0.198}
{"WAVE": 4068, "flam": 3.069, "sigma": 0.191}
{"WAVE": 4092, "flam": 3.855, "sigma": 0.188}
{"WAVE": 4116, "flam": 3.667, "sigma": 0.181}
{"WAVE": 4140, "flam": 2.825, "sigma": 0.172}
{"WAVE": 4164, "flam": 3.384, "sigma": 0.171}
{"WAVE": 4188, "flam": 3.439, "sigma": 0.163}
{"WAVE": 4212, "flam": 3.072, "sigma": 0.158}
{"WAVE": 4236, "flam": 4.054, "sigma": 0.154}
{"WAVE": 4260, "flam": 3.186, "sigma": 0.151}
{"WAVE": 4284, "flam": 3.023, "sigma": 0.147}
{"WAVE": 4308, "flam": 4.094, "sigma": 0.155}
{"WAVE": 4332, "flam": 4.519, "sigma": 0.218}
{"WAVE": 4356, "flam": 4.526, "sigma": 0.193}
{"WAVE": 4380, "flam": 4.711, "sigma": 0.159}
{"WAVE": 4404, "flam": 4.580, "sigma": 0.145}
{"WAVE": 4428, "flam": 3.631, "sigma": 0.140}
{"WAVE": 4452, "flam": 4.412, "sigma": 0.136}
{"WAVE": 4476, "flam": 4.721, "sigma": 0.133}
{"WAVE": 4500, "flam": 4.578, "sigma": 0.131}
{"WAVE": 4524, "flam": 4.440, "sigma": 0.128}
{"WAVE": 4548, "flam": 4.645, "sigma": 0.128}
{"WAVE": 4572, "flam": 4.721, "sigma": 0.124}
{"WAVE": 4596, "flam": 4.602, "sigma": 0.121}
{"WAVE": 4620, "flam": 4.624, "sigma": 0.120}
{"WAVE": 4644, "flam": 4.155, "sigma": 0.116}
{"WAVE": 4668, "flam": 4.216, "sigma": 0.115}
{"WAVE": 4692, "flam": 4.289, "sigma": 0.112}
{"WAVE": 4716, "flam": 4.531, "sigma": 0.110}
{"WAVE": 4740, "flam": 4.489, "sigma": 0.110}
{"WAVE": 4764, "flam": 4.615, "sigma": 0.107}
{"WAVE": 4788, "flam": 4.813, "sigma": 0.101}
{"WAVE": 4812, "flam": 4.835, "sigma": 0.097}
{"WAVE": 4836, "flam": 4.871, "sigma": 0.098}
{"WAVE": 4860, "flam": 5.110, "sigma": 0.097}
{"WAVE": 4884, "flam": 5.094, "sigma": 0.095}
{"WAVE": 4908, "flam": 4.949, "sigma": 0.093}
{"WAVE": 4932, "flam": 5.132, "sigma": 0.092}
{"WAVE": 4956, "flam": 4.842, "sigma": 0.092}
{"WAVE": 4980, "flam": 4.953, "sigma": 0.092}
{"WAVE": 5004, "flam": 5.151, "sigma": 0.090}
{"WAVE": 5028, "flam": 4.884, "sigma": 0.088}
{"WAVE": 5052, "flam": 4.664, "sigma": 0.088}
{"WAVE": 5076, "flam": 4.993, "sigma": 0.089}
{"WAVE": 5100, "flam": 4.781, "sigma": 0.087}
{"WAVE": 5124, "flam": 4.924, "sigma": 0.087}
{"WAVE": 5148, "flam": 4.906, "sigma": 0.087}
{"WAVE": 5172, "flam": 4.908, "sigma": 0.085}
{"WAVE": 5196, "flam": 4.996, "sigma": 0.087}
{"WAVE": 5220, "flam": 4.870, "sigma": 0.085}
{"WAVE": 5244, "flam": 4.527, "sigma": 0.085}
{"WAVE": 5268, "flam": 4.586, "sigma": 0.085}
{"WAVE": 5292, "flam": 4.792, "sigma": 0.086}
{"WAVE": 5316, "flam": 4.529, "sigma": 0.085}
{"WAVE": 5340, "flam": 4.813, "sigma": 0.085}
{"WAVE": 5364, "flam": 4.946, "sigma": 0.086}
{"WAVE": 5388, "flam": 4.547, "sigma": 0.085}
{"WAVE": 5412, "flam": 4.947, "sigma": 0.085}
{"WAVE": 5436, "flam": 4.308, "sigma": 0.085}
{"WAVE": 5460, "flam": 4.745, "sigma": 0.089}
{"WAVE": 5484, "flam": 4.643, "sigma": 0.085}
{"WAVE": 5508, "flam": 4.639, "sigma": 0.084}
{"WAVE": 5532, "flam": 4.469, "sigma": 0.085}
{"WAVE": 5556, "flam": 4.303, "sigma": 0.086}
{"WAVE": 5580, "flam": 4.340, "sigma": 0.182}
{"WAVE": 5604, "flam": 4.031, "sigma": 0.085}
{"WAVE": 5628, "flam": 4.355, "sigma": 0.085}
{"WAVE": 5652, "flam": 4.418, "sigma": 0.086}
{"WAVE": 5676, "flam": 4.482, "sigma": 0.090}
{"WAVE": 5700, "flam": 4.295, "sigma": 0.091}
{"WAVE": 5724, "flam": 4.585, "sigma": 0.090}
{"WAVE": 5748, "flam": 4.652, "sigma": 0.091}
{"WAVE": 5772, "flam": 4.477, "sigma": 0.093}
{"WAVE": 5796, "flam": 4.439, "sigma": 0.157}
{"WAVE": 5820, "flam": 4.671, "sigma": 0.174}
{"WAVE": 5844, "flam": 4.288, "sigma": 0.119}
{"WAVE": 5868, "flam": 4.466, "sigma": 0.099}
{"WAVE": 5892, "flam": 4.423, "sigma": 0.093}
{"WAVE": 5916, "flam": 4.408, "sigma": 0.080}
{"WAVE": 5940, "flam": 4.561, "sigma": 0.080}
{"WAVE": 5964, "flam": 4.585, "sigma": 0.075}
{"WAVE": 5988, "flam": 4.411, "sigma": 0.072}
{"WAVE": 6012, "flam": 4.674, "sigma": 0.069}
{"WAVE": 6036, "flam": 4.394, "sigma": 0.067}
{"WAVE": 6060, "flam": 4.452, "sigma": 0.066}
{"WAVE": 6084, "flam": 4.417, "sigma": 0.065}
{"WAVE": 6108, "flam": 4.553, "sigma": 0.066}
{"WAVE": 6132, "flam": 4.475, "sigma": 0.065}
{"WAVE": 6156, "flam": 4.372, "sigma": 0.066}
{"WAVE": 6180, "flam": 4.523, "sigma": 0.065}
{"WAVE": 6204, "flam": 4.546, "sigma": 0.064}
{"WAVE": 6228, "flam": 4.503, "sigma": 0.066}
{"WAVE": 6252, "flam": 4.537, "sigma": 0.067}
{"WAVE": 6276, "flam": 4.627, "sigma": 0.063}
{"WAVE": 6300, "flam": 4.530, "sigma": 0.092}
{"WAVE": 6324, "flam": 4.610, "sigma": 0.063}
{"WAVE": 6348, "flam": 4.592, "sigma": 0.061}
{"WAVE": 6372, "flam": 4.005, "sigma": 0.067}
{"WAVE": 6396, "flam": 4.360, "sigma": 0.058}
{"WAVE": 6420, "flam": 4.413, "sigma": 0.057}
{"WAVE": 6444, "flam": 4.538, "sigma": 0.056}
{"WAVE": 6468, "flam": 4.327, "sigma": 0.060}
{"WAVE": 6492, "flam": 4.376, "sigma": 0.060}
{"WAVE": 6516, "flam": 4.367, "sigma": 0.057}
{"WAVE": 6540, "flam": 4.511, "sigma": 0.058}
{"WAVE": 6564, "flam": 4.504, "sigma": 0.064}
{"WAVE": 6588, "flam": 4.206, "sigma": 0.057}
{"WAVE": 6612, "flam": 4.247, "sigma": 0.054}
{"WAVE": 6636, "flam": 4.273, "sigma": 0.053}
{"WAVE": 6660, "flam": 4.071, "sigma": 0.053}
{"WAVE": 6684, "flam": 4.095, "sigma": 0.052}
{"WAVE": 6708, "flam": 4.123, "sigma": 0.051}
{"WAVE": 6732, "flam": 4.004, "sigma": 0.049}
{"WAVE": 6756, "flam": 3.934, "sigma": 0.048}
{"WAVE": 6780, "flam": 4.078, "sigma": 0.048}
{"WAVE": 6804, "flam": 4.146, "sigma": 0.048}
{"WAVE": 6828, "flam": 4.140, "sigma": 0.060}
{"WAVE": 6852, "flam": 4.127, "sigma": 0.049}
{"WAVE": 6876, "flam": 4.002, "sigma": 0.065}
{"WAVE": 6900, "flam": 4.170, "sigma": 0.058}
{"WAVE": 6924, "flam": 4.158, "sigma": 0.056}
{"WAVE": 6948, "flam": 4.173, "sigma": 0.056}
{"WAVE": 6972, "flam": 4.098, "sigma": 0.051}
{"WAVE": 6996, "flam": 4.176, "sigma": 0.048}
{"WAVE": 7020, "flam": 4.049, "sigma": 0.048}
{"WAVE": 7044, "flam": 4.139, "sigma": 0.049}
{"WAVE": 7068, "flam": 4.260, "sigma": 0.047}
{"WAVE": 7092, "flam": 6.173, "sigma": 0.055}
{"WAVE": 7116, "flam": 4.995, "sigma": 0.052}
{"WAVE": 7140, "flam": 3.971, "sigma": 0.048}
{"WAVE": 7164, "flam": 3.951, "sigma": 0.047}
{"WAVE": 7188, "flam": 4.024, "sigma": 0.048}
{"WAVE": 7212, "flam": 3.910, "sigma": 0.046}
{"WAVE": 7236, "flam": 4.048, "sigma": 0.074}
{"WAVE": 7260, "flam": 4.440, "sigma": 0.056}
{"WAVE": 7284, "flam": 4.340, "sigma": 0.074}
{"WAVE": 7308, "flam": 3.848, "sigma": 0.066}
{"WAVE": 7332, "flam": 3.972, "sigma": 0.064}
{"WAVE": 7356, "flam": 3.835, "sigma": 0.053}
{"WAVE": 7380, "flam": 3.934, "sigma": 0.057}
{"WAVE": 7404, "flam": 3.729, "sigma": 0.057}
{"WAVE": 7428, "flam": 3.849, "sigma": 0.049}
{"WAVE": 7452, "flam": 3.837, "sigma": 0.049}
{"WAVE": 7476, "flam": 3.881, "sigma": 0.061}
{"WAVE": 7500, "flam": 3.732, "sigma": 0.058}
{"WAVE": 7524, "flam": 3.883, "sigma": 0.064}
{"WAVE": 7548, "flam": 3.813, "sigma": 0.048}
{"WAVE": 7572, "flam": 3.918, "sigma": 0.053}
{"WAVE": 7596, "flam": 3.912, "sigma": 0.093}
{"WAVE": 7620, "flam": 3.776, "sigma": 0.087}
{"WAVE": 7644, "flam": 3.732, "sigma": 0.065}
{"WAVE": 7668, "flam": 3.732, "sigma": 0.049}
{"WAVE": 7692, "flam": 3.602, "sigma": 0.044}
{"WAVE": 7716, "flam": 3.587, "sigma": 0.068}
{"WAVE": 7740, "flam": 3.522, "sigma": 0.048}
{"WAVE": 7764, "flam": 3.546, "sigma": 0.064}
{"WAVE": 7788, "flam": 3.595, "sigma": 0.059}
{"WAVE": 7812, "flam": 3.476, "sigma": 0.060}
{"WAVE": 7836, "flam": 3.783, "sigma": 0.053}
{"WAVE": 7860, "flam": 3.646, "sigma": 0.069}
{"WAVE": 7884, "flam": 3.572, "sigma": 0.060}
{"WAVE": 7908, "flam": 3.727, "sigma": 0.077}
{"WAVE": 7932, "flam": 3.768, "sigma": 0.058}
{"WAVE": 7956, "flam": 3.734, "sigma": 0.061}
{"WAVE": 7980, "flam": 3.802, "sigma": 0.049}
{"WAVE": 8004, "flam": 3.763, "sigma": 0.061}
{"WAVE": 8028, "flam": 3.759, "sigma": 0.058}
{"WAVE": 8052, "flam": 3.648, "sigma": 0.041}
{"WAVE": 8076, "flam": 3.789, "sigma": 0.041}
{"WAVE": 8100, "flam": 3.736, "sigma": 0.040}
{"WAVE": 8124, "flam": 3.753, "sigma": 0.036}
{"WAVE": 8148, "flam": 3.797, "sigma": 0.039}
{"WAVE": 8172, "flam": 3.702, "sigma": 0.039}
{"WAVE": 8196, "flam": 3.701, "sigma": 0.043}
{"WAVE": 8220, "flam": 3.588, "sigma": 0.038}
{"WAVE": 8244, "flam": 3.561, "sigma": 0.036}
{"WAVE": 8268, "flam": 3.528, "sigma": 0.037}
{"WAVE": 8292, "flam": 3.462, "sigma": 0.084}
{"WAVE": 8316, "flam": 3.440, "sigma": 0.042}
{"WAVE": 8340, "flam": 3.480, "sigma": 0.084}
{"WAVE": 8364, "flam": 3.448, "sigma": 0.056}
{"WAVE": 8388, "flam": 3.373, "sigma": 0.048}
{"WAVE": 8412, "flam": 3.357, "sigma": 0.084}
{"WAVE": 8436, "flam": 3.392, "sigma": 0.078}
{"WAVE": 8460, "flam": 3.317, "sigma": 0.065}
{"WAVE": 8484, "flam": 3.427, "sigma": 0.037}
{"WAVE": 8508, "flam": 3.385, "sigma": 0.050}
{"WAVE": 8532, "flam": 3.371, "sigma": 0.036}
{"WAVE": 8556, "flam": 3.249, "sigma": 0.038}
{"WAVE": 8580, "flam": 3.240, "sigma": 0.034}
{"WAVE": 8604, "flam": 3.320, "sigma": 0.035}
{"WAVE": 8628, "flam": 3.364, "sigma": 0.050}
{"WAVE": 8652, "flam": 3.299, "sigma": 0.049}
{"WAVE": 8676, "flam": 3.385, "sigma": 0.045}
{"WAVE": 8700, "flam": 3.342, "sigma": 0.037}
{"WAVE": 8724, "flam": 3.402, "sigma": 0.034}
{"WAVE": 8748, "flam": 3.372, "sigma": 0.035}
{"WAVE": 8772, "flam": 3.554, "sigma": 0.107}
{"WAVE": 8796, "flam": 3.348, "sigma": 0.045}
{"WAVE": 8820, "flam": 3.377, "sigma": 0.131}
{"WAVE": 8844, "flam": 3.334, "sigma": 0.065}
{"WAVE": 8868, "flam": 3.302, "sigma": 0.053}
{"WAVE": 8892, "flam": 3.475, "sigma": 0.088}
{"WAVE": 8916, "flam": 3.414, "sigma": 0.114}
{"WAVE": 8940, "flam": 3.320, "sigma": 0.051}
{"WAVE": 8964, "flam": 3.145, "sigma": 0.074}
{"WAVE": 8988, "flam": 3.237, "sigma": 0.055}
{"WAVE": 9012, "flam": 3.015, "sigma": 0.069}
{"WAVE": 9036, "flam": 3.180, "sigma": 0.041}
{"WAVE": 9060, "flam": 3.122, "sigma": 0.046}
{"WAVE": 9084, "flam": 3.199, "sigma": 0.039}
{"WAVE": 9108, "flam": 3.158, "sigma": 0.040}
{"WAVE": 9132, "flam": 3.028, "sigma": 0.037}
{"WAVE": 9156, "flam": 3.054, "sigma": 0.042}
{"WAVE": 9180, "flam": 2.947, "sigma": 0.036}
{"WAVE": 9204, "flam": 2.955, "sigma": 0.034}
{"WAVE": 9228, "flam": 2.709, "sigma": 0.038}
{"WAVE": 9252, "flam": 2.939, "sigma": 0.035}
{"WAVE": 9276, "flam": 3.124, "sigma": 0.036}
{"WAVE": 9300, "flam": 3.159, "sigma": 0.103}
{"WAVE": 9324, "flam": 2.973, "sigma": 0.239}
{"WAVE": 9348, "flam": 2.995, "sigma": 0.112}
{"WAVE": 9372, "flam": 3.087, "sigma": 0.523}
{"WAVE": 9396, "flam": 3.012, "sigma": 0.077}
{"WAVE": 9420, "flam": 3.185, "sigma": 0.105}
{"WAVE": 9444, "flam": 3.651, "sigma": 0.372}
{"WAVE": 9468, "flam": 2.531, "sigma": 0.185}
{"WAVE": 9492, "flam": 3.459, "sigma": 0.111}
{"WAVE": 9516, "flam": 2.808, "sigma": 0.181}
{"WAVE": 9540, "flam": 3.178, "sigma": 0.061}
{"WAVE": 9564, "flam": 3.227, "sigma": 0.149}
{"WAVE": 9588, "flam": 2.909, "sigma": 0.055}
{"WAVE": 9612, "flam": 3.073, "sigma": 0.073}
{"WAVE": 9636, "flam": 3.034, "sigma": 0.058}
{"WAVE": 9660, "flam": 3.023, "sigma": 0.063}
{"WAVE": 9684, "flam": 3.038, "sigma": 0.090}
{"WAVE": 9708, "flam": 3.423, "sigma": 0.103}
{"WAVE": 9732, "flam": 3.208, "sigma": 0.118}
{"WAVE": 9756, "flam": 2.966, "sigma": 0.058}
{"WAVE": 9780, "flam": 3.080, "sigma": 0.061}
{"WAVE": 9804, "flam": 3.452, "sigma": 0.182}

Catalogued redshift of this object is 0.081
